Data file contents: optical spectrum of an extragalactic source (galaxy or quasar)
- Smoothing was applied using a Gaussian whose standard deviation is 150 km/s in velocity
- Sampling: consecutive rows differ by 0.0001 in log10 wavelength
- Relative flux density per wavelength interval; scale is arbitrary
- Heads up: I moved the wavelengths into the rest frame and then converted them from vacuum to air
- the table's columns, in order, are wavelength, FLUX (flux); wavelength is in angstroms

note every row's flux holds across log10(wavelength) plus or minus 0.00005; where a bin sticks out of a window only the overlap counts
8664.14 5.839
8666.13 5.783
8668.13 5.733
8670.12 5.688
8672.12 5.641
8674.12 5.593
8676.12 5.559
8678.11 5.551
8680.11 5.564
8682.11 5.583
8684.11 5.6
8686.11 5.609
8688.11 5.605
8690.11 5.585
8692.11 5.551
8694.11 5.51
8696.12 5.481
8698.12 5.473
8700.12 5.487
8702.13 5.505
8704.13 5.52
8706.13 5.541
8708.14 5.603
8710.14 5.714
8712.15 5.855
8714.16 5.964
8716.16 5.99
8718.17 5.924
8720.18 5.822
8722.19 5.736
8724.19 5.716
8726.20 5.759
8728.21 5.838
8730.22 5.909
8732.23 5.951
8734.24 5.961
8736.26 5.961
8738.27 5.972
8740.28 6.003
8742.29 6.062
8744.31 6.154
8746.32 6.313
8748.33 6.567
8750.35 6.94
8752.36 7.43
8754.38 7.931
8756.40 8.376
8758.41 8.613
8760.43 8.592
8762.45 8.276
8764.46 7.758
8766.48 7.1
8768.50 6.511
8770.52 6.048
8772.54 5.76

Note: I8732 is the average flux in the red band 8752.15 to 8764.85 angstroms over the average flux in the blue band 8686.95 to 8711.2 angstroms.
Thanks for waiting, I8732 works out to 1.48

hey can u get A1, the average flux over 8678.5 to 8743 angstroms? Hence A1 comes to 5.73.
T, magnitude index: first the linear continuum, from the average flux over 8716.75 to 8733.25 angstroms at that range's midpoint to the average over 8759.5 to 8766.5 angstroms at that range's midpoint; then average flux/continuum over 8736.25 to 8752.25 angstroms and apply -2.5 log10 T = 0.10 mag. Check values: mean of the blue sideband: 5.84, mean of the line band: 6.33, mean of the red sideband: 8.05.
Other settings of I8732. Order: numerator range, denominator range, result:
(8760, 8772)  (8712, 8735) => 1.24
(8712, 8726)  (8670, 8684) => 1.05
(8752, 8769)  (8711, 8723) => 1.34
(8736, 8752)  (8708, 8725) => 1.08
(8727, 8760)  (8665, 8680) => 1.18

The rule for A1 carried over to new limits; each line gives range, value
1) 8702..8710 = 5.57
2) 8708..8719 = 5.86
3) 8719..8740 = 5.87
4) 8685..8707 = 5.53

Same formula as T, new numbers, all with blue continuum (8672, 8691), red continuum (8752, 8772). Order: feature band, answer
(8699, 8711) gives 0.115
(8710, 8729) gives 0.124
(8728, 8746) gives 0.167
